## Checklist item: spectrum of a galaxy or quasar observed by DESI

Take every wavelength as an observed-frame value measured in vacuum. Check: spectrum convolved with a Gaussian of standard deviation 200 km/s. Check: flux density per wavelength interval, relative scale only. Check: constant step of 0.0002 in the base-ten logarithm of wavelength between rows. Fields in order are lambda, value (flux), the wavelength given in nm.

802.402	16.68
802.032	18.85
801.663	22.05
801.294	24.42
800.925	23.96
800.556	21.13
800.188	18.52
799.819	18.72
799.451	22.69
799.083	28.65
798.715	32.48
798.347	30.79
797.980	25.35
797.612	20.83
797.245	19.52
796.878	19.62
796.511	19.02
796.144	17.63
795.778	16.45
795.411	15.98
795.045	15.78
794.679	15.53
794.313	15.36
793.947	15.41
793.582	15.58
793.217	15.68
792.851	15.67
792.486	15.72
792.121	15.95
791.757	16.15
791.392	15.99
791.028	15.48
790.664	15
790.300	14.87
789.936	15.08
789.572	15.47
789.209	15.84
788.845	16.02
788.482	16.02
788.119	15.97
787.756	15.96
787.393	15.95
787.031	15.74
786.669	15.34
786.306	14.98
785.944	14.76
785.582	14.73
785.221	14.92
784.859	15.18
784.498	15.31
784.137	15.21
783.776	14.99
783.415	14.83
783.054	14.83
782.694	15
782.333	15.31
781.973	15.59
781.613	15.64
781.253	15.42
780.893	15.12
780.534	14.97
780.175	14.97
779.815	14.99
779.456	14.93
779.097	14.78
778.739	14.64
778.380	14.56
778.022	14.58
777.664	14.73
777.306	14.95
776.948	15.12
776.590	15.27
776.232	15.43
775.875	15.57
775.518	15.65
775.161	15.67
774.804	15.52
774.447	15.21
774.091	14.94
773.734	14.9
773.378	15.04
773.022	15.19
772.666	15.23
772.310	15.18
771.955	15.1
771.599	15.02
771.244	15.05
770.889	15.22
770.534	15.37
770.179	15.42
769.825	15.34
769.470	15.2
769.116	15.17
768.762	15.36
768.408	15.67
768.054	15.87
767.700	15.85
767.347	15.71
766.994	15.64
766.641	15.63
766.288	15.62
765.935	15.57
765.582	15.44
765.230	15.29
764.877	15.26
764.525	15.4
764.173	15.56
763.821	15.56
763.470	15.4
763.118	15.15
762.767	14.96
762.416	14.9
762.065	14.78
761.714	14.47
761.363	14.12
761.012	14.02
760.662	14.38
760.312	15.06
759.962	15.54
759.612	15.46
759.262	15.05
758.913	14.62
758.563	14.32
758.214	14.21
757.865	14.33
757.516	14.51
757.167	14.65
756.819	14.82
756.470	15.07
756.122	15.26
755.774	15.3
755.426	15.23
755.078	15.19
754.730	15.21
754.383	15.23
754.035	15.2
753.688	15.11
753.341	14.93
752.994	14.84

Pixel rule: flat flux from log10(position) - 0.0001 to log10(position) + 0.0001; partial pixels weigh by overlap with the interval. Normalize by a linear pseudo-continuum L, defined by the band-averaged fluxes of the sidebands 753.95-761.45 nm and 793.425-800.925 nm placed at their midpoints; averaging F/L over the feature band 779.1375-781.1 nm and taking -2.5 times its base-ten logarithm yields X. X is 0.198 mag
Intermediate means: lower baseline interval 14.9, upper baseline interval 20.4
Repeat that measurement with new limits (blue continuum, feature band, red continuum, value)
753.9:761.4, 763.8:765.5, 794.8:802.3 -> 0.04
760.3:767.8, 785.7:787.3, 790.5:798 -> 0.08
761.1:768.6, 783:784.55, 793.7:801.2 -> 0.22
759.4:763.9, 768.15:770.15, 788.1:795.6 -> -0.02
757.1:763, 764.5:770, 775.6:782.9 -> -0.05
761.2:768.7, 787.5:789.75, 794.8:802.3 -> 0.23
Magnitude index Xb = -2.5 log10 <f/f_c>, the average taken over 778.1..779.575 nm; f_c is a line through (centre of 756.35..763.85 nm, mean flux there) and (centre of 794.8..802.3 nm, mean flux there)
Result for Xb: 0.22 mag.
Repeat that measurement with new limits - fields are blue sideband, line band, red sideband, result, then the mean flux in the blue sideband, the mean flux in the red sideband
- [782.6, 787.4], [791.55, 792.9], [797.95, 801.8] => 0.23 mag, 15.1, 24.4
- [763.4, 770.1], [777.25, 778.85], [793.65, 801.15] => 0.18 mag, 15.5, 20.6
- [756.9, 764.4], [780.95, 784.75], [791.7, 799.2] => 0.16 mag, 14.8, 19.2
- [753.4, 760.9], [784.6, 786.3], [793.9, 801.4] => 0.27 mag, 14.9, 20.9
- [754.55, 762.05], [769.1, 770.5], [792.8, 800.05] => 0.07 mag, 14.8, 19.9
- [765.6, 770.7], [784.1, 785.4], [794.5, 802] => 0.23 mag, 15.5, 21.4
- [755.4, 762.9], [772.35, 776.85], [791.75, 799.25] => 0.09 mag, 14.8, 19.3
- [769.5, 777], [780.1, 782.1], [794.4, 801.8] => 0.13 mag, 15.3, 21.4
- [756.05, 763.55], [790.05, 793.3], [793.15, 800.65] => 0.23 mag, 14.8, 20.1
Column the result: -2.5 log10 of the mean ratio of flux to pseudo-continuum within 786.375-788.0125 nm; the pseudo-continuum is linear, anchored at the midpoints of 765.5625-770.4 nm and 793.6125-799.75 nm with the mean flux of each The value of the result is 0.20 mag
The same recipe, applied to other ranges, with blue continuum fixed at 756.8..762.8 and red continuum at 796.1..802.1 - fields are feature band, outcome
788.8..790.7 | 0.332 mag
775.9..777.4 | 0.190 mag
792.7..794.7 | 0.362 mag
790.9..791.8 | 0.315 mag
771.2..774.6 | 0.153 mag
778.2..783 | 0.250 mag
